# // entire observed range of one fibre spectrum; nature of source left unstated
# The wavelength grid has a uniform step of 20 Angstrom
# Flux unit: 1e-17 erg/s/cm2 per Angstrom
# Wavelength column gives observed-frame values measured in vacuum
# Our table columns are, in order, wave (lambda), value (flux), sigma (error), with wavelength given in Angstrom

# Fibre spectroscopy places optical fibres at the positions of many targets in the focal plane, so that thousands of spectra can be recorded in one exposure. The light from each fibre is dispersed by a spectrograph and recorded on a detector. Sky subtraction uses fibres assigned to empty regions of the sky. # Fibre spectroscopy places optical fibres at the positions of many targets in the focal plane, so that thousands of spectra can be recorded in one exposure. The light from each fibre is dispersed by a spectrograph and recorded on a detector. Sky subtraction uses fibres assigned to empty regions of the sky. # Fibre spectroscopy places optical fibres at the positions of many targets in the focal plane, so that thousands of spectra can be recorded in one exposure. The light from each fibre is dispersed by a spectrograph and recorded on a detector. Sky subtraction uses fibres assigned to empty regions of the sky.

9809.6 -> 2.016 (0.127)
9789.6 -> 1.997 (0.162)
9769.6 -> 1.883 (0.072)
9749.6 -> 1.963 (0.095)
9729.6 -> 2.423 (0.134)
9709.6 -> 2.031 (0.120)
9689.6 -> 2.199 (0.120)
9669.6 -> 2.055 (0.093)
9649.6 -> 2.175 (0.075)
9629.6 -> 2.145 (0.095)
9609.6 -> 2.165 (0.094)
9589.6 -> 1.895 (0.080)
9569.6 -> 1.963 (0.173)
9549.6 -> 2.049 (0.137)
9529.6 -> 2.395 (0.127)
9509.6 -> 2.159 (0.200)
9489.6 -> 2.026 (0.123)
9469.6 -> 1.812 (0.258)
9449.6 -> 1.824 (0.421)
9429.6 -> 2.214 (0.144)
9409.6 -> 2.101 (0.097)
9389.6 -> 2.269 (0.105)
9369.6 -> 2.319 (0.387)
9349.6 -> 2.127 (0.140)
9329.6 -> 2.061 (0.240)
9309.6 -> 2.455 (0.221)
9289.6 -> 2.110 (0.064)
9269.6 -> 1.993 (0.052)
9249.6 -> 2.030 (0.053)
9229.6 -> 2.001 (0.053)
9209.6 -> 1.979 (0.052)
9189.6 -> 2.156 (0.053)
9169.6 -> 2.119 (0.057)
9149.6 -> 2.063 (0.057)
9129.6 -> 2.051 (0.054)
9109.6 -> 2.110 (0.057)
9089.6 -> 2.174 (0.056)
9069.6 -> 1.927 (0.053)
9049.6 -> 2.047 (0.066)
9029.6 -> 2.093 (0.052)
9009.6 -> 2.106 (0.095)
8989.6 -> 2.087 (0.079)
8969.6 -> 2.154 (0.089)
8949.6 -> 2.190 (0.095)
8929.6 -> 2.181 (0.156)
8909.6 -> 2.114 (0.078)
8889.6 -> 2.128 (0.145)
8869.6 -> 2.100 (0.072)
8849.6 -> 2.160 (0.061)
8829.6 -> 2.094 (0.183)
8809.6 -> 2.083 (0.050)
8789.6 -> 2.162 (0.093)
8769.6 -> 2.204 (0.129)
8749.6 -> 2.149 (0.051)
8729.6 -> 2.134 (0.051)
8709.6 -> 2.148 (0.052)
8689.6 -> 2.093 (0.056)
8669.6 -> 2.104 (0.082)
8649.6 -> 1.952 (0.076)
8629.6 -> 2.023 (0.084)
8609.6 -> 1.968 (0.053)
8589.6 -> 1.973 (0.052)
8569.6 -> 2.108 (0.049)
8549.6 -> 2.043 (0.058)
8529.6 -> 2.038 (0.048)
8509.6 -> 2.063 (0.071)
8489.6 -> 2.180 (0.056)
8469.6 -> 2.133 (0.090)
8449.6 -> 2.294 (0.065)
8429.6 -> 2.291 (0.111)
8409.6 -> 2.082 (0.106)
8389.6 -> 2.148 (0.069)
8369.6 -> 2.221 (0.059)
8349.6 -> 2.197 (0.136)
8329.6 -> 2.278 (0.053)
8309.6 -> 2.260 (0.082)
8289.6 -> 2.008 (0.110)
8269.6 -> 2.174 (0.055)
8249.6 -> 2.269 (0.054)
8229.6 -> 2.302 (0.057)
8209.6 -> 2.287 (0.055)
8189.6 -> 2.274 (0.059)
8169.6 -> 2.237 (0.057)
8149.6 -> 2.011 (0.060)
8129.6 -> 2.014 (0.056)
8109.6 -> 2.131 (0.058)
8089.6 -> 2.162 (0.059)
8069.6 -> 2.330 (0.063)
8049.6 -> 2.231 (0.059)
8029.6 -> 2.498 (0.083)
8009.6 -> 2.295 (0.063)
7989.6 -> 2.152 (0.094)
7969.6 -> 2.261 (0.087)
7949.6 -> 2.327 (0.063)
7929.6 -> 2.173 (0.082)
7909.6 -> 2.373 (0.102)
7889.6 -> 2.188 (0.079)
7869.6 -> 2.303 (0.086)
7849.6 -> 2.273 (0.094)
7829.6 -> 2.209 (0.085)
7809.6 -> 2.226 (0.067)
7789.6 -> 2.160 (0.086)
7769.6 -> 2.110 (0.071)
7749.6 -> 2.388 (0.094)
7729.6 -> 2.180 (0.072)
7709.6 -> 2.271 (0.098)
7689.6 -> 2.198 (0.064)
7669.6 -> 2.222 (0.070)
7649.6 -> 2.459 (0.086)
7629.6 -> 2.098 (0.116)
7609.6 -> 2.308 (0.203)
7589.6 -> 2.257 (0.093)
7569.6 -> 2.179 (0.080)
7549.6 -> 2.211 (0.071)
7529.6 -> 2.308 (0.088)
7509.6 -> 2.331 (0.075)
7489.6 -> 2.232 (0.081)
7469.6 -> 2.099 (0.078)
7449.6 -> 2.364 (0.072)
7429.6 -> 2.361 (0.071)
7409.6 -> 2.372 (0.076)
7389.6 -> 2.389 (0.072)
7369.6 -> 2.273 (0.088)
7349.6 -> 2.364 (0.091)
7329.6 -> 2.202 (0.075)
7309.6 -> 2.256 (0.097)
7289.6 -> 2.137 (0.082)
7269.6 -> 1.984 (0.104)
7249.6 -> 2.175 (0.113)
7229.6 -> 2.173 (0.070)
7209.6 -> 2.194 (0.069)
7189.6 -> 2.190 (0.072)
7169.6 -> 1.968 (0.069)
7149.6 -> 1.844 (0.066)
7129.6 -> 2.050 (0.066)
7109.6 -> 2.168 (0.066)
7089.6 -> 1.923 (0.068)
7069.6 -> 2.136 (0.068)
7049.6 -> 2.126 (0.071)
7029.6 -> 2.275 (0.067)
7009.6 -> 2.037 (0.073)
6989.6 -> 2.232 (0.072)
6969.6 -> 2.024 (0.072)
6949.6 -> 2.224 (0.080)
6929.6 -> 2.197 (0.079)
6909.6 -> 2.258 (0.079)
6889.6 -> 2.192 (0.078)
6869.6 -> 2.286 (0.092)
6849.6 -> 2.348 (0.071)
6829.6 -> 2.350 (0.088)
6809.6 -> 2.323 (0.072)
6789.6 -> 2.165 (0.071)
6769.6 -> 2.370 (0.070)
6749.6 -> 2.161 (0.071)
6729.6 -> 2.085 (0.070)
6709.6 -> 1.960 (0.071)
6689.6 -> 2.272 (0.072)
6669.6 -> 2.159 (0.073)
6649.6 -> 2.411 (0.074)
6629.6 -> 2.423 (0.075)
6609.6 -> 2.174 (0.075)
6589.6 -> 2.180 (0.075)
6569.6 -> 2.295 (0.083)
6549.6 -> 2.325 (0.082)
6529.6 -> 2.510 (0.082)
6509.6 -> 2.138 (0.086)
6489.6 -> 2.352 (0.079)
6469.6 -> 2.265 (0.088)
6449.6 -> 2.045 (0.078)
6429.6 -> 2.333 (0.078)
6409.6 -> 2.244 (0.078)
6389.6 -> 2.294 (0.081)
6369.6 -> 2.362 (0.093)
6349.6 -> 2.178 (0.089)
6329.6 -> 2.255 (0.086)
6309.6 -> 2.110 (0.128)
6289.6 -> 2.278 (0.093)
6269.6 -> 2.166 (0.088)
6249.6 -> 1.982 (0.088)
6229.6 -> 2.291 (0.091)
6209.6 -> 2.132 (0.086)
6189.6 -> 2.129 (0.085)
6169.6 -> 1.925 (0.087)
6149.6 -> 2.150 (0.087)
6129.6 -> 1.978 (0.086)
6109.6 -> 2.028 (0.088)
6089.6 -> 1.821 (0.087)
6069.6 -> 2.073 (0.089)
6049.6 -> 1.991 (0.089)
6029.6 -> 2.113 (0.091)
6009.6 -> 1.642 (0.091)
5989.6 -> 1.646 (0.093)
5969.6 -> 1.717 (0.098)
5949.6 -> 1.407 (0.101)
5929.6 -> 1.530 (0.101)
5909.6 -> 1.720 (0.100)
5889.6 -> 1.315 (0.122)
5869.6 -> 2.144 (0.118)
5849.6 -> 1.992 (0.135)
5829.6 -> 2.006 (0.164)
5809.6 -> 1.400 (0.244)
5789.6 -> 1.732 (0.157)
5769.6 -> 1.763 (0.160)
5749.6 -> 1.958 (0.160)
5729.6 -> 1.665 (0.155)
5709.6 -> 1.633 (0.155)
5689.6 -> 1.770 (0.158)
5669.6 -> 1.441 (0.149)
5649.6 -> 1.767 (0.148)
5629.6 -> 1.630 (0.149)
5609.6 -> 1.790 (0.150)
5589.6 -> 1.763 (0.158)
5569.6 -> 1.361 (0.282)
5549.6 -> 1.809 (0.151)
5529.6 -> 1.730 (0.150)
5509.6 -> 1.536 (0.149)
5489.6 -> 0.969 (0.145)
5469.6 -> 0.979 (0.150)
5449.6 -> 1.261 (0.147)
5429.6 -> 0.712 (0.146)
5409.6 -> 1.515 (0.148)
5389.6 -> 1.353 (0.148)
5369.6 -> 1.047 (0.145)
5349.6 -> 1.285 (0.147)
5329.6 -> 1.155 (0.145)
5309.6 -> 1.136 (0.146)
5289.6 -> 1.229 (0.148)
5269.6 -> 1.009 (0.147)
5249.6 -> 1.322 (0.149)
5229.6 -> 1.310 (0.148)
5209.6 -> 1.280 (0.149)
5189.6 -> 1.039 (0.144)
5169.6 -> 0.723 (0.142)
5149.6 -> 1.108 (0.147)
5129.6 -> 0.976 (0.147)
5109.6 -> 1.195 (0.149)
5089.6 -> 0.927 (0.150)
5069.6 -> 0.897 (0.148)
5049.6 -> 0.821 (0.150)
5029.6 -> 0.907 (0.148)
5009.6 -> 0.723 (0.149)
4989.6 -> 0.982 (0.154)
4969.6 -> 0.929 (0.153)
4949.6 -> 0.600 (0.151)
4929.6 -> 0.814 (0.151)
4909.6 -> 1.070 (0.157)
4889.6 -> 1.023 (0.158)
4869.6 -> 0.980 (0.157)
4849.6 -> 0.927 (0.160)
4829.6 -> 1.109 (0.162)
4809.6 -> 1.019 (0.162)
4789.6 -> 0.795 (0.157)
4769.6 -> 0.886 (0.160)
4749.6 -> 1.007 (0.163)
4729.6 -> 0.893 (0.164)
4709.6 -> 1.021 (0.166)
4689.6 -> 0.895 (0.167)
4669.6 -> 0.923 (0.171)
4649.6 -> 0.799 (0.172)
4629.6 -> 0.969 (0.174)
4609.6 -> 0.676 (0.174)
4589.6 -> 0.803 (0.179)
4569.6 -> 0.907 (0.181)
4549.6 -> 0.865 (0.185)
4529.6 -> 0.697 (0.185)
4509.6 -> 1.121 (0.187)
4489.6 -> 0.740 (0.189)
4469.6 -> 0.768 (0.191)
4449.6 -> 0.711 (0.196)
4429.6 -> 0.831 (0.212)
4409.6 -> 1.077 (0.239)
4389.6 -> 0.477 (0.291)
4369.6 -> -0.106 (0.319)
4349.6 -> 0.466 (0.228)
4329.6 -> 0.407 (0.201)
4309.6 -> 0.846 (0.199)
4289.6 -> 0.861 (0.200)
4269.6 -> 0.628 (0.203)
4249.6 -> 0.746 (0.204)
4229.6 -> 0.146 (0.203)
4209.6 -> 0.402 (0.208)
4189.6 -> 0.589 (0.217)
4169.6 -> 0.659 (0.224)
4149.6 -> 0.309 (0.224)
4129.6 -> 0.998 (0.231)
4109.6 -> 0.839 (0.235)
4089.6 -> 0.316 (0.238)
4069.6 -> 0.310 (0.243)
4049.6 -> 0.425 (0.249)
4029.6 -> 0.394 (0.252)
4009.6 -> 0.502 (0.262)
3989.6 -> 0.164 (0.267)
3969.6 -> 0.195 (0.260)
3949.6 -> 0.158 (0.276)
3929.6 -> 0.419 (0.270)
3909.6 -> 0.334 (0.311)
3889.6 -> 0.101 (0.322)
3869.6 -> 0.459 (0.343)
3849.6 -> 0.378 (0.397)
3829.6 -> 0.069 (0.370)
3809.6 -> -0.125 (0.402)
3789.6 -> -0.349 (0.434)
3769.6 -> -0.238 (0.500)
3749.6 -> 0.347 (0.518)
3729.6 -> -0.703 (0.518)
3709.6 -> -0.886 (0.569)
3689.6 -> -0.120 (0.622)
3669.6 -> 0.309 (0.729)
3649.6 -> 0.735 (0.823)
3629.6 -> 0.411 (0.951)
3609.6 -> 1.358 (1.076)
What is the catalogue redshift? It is 0.38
